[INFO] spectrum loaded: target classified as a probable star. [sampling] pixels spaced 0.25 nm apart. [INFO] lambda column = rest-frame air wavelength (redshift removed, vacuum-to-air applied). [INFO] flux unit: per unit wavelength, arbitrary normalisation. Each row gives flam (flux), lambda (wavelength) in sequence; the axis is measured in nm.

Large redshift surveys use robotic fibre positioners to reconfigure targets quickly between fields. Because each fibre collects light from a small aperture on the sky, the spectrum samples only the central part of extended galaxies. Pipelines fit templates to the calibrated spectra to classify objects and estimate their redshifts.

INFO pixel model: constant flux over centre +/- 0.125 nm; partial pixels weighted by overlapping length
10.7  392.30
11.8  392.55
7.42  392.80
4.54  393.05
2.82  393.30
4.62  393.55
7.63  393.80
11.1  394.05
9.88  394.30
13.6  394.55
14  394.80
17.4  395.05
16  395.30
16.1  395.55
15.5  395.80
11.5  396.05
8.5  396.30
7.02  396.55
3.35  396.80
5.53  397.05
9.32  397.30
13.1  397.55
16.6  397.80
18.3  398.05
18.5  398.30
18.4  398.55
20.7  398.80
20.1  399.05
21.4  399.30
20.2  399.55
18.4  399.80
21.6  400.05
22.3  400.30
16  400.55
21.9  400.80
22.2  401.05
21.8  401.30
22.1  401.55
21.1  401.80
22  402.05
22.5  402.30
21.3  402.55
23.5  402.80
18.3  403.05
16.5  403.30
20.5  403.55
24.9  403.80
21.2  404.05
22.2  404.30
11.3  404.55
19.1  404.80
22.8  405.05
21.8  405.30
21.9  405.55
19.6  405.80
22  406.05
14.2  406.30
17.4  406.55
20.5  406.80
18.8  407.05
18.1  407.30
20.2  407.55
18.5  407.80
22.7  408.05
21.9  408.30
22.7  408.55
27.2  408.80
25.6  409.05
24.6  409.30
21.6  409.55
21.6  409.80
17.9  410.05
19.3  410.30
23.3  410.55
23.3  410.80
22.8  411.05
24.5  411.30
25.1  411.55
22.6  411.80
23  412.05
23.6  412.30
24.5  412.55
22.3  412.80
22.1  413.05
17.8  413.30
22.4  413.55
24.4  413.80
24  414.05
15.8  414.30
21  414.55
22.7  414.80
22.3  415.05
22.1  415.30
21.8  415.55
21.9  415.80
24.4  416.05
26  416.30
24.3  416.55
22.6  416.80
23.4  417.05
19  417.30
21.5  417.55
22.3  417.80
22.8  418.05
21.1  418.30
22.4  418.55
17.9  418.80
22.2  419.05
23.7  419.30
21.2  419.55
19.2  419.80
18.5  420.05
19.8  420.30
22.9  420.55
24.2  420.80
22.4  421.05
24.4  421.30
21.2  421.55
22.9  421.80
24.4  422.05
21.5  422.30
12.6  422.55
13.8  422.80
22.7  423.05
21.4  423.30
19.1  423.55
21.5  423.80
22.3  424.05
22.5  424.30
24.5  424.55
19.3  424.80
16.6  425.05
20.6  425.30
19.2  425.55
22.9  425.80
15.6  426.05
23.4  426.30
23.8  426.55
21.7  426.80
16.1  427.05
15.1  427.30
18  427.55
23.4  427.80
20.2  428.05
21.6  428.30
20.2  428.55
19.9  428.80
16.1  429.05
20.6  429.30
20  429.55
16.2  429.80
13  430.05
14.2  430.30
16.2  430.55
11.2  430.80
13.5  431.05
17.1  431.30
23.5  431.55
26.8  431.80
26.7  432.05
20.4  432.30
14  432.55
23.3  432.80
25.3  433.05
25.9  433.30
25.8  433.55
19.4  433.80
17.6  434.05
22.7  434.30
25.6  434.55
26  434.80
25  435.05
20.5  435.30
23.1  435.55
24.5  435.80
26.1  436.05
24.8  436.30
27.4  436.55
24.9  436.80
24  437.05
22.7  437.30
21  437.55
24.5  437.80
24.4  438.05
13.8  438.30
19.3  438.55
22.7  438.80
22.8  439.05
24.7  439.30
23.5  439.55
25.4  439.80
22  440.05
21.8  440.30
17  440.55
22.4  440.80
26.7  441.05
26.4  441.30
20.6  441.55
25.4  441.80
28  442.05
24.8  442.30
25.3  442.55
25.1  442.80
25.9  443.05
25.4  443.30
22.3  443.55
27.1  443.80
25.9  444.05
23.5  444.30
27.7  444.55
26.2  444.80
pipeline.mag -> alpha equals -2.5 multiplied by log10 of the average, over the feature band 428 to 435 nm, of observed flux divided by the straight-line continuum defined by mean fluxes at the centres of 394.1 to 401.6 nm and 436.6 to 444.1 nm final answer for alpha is 0.09 mag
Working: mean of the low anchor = 15.9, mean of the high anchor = 23.5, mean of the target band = 20.2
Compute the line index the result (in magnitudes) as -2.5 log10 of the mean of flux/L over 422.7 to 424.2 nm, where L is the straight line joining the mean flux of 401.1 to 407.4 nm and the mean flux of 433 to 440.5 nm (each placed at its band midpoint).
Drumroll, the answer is 0.09 mag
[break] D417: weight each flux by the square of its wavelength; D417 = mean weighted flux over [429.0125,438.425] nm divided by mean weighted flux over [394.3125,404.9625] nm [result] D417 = 1.44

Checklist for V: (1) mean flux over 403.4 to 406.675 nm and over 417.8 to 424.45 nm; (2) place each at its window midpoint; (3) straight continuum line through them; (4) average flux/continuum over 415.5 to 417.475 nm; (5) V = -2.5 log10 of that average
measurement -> -0.11 mag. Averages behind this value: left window 19.9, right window 21.1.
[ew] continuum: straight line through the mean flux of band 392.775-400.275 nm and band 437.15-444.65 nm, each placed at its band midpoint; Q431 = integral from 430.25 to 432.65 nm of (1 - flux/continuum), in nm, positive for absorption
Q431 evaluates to 0.32 nm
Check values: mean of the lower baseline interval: 13.3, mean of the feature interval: 18.5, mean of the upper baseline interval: 23.6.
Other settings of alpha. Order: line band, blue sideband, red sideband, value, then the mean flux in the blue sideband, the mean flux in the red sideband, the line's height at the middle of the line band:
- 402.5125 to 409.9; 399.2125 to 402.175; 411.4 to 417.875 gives 0.04 mag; 20.9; 22.4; 21.5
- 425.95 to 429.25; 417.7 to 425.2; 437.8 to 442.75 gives 0.11 mag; 21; 23.1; 21.7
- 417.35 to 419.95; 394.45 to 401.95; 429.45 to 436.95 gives -0.11 mag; 16.4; 21.4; 19.3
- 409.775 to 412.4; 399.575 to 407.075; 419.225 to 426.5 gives -0.10 mag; 20.3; 20.8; 20.5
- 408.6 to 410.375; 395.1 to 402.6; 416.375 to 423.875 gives -0.18 mag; 17.1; 21.3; 19.2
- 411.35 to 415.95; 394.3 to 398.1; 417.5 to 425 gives -0.21 mag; 12.2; 21.2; 18.4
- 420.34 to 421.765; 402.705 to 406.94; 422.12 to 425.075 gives -0.14 mag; 19.8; 20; 20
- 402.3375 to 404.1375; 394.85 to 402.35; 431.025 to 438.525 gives -0.19 mag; 16.9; 22.8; 17.6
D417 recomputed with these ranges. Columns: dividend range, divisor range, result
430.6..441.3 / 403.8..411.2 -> 1.22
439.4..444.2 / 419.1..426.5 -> 1.27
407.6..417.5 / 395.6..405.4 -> 1.32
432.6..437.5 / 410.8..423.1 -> 1.18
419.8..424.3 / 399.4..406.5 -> 1.12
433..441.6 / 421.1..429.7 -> 1.21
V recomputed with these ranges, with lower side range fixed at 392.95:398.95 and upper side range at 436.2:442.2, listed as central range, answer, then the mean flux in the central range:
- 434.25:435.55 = -0.09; 24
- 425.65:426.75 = -0.08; 21.4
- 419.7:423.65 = -0.12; 20.7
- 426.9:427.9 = 0.11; 18.1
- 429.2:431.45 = 0.30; 15.8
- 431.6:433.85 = -0.08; 23.2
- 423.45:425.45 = -0.08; 20.8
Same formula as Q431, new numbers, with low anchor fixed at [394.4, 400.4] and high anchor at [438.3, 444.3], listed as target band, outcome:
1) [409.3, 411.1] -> -0.390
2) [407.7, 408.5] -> -0.182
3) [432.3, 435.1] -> -0.045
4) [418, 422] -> -0.426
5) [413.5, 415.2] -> -0.299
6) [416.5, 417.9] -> -0.220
